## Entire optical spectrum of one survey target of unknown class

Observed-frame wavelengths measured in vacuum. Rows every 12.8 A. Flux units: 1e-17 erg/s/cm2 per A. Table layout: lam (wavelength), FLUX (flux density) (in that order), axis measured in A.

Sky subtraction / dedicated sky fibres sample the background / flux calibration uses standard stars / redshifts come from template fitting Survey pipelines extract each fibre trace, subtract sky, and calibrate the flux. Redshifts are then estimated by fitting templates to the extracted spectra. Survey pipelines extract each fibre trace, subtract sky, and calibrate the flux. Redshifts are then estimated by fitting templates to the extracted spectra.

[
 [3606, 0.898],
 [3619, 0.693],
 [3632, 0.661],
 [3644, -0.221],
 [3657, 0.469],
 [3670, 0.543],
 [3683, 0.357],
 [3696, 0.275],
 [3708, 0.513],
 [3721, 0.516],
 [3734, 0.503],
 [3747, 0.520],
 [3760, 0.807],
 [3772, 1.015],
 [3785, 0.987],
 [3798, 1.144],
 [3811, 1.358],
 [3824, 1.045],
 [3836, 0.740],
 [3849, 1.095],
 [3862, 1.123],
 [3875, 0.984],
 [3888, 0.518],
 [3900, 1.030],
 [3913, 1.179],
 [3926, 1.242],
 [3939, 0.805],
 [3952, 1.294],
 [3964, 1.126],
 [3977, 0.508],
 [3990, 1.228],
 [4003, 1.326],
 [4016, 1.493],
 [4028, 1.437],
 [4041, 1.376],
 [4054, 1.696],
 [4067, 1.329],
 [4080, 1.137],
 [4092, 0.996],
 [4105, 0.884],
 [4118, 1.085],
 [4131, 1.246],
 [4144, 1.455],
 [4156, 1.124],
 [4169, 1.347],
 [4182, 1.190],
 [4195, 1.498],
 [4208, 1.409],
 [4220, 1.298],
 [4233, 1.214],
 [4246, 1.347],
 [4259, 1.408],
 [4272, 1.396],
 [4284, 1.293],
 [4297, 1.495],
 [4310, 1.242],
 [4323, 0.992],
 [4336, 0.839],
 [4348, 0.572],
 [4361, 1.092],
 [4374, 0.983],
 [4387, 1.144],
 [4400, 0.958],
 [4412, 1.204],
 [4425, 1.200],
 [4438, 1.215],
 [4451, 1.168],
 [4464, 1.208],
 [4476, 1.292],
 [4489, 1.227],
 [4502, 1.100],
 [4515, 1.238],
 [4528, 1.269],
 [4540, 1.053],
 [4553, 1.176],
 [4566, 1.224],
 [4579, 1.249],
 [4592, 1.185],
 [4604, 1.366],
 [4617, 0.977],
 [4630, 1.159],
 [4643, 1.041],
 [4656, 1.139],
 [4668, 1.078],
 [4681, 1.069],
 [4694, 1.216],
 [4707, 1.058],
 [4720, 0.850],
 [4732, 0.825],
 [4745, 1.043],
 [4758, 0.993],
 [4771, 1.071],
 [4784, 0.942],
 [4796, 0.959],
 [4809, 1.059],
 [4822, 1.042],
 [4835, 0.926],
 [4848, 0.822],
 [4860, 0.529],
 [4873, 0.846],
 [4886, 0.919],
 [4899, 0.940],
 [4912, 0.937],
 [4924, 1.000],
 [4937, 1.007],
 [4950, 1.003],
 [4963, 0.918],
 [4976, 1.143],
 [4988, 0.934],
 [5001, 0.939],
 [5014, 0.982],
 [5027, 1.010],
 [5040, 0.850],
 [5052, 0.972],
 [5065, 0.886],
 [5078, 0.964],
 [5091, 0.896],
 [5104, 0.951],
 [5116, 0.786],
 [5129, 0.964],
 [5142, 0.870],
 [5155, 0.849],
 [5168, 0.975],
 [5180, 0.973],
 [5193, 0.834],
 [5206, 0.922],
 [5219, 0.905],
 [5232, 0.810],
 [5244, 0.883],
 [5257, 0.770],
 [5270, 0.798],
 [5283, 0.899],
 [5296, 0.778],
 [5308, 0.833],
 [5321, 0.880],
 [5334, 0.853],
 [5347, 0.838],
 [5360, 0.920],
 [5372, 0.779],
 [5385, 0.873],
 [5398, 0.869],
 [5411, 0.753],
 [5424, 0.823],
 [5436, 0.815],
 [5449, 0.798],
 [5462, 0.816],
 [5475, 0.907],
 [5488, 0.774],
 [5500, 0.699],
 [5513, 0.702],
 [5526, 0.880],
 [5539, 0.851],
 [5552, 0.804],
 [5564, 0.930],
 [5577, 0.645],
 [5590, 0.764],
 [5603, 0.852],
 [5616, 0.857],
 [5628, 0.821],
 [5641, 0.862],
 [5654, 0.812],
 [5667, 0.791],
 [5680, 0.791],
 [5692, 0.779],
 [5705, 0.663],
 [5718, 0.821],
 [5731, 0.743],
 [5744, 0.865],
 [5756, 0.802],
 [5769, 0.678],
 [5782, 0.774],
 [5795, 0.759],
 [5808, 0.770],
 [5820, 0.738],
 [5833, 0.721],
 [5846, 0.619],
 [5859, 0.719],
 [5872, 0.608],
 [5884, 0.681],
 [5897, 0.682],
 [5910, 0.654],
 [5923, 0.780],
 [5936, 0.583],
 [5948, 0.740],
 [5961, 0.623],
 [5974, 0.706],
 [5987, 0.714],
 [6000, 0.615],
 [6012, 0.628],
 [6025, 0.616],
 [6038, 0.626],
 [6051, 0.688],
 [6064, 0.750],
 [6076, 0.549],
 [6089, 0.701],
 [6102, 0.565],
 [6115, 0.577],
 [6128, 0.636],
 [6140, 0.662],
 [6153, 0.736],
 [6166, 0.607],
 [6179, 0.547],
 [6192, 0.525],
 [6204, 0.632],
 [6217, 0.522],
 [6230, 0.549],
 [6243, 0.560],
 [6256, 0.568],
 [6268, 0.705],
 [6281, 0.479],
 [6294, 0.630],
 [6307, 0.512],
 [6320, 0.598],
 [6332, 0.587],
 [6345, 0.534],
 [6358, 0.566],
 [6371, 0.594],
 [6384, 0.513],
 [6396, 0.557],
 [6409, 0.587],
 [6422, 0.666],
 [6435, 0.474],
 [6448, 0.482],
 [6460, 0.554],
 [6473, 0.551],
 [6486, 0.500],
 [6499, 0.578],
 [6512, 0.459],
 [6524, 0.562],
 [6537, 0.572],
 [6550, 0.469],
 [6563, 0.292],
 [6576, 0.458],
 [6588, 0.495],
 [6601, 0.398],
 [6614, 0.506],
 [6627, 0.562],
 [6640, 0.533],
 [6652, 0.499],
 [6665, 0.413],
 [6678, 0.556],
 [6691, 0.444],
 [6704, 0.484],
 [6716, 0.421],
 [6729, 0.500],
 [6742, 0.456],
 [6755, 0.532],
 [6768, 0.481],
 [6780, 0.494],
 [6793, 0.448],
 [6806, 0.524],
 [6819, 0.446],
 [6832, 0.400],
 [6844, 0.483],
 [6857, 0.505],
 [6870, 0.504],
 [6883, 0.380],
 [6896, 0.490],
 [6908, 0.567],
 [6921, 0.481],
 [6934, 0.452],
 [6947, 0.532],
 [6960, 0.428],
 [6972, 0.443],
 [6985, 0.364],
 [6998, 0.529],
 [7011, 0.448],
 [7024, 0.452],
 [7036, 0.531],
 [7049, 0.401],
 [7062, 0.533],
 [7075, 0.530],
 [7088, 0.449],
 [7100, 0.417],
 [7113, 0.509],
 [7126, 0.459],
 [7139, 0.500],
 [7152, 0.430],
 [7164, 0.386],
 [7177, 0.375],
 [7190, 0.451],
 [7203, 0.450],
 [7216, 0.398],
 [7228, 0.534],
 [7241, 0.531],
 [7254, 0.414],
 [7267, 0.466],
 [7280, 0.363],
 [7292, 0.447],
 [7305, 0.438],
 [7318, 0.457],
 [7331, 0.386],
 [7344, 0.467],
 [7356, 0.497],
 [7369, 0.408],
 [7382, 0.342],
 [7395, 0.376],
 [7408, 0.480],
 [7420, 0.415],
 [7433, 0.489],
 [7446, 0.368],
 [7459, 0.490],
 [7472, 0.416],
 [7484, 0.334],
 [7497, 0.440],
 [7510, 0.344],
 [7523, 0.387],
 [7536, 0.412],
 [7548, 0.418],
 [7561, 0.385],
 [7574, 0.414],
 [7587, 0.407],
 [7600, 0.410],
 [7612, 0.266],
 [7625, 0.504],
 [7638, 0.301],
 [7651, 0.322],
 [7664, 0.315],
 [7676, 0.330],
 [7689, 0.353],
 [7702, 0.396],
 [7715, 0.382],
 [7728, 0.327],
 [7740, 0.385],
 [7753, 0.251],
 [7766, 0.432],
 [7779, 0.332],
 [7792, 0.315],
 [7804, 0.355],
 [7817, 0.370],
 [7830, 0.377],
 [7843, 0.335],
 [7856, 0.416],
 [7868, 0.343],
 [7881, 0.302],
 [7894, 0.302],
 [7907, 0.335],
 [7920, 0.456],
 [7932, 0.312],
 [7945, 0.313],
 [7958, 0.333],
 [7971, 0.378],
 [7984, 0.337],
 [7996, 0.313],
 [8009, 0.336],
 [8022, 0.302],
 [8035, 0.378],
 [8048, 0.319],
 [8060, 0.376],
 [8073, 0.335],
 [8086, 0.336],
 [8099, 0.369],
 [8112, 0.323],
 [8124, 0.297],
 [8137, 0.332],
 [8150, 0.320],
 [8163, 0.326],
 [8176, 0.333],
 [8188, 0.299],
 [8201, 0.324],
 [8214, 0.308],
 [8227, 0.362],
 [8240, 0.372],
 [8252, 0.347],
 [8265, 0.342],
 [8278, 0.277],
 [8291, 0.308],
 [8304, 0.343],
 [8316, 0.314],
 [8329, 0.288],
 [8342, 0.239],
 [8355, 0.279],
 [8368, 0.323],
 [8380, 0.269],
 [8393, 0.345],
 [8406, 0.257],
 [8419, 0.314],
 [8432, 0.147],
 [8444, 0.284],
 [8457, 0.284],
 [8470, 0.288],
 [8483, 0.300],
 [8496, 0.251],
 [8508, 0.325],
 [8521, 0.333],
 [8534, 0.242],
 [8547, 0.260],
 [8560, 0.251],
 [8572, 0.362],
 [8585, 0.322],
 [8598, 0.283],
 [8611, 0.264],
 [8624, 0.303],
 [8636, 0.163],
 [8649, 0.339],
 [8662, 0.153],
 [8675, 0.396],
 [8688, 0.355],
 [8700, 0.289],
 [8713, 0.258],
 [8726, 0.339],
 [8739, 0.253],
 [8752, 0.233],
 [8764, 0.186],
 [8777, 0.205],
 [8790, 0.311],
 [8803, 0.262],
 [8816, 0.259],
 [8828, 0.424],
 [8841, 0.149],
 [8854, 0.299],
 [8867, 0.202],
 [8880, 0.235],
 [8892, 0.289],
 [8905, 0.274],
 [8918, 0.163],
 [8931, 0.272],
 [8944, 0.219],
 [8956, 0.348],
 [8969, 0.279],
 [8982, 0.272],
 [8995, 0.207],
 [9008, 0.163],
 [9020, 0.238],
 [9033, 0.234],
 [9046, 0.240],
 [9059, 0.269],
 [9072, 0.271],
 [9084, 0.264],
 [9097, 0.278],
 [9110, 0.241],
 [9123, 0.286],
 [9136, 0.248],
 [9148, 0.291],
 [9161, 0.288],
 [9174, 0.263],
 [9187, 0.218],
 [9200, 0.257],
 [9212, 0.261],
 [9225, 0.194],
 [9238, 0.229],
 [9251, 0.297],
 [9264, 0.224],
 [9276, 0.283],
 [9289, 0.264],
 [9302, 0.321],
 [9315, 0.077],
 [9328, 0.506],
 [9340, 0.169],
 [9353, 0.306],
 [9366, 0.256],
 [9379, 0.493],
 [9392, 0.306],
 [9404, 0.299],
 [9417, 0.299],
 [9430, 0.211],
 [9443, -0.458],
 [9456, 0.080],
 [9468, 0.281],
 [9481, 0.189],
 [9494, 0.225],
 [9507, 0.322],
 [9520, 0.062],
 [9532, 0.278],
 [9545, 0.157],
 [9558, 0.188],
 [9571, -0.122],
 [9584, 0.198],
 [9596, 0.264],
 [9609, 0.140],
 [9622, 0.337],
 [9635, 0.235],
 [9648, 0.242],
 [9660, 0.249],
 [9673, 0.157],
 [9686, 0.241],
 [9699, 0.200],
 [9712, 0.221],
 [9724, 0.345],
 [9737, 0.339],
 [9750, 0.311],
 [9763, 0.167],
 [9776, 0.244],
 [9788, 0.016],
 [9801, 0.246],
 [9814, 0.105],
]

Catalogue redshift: 0.000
